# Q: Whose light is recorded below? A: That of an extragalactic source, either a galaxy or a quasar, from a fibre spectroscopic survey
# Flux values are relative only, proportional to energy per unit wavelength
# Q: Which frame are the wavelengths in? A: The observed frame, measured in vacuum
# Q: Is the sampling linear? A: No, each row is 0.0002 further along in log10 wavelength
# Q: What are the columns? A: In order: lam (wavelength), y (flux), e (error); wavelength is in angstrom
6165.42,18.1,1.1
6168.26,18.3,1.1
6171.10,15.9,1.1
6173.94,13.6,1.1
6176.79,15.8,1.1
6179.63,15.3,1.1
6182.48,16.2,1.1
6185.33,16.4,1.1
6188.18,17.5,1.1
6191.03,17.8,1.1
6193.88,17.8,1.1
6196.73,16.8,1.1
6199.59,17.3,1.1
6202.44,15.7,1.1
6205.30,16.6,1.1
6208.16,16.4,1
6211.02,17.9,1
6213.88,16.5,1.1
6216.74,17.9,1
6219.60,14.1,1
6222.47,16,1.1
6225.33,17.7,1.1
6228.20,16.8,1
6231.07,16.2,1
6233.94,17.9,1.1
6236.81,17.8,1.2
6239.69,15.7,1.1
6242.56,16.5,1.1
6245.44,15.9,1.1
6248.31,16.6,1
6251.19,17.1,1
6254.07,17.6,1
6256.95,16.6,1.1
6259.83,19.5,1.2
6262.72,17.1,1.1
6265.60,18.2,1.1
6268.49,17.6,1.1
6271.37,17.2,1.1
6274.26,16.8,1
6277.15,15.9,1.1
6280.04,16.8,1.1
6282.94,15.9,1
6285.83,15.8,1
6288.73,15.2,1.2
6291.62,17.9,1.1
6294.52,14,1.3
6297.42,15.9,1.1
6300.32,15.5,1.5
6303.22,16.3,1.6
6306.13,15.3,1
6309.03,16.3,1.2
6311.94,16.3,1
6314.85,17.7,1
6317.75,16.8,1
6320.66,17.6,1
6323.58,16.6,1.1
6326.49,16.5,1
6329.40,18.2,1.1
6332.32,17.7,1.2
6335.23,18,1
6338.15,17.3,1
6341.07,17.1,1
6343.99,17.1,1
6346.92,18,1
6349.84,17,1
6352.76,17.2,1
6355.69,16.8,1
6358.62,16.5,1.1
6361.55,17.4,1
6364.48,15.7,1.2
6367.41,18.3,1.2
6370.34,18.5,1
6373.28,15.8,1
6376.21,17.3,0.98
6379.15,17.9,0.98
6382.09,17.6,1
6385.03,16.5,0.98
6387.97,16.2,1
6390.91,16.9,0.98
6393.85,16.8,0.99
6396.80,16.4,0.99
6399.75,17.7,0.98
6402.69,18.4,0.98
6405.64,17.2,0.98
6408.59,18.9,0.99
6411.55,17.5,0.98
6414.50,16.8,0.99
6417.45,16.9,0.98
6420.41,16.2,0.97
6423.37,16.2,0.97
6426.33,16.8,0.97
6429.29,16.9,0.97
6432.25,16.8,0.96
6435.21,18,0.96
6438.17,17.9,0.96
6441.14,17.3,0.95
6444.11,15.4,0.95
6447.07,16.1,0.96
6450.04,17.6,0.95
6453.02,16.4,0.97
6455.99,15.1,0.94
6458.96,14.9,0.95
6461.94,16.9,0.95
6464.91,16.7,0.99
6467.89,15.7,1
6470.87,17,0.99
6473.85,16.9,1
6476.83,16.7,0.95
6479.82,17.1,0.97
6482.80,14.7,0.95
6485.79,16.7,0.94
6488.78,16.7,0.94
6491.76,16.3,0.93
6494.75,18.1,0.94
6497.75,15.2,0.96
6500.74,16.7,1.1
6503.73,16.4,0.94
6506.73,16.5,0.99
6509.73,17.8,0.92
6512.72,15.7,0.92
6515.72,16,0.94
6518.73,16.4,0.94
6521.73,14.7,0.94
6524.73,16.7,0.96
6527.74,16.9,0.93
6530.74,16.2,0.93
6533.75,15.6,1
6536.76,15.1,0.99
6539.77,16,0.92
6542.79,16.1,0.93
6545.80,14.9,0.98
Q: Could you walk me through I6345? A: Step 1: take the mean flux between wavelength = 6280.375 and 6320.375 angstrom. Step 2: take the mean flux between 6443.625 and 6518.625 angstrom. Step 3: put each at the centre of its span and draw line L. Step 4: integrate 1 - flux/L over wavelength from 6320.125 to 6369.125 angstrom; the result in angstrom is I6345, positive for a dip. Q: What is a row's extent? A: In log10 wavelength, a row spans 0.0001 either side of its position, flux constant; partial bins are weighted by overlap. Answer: -3.1 angstrom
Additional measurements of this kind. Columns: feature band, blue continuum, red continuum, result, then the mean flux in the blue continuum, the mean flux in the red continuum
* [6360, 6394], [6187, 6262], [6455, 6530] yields -1.0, 16.9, 16.3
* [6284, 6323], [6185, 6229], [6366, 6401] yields 1.8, 16.8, 17.2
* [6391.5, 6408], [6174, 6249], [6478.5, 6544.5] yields -1.0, 16.6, 16.2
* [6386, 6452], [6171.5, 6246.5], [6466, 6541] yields -2.6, 16.5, 16.3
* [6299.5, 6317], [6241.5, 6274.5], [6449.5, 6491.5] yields 0.8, 17.3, 16.3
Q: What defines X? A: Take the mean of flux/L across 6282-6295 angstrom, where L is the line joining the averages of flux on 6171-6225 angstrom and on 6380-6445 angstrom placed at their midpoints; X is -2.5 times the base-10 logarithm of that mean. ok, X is 0.05 mag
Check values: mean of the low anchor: 16.4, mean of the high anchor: 17.1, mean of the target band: 15.9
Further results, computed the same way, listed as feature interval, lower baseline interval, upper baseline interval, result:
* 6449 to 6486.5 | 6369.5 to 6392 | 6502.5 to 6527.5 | 0.02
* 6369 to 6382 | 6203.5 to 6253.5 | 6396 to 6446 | -0.02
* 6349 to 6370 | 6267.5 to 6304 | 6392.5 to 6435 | -0.02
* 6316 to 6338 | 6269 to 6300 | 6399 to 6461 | -0.06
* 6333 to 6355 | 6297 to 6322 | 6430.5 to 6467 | -0.06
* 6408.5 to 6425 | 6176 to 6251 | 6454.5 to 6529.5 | -0.03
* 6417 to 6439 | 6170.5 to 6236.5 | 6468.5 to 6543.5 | -0.04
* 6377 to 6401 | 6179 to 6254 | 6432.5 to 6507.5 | -0.03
